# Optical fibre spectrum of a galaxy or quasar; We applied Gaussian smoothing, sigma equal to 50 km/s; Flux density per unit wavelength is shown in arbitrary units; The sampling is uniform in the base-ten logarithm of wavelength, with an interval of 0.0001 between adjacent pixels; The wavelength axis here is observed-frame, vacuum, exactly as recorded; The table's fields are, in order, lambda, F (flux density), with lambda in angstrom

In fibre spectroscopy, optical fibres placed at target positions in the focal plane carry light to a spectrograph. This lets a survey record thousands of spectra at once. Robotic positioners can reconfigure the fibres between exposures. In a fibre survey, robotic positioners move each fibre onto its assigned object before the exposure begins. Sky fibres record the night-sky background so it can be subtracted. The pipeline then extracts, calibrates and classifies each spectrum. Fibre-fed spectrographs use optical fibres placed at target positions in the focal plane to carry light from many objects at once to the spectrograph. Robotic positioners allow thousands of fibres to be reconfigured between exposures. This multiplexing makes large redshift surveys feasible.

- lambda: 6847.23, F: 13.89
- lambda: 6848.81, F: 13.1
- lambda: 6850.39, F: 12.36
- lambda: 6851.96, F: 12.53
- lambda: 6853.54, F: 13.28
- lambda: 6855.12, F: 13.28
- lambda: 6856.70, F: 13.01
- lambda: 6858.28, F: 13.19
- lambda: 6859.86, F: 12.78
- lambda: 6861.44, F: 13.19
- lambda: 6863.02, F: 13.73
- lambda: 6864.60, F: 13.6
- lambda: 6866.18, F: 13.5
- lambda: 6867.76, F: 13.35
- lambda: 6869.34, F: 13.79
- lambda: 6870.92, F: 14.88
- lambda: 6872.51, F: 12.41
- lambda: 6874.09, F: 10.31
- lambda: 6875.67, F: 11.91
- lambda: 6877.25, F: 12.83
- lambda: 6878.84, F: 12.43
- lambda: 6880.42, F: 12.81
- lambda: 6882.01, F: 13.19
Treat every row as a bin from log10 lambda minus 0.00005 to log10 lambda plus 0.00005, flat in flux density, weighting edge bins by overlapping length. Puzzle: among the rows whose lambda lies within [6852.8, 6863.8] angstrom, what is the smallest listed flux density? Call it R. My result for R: 12.78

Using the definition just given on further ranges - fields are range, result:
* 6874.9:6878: 11.91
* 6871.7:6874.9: 10.31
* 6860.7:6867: 13.19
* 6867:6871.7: 13.35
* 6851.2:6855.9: 12.53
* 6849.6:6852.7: 12.36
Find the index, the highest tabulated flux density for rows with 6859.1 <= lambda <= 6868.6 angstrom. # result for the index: 13.73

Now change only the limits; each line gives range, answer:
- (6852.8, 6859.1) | 13.28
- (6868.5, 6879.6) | 14.88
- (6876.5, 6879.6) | 12.83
